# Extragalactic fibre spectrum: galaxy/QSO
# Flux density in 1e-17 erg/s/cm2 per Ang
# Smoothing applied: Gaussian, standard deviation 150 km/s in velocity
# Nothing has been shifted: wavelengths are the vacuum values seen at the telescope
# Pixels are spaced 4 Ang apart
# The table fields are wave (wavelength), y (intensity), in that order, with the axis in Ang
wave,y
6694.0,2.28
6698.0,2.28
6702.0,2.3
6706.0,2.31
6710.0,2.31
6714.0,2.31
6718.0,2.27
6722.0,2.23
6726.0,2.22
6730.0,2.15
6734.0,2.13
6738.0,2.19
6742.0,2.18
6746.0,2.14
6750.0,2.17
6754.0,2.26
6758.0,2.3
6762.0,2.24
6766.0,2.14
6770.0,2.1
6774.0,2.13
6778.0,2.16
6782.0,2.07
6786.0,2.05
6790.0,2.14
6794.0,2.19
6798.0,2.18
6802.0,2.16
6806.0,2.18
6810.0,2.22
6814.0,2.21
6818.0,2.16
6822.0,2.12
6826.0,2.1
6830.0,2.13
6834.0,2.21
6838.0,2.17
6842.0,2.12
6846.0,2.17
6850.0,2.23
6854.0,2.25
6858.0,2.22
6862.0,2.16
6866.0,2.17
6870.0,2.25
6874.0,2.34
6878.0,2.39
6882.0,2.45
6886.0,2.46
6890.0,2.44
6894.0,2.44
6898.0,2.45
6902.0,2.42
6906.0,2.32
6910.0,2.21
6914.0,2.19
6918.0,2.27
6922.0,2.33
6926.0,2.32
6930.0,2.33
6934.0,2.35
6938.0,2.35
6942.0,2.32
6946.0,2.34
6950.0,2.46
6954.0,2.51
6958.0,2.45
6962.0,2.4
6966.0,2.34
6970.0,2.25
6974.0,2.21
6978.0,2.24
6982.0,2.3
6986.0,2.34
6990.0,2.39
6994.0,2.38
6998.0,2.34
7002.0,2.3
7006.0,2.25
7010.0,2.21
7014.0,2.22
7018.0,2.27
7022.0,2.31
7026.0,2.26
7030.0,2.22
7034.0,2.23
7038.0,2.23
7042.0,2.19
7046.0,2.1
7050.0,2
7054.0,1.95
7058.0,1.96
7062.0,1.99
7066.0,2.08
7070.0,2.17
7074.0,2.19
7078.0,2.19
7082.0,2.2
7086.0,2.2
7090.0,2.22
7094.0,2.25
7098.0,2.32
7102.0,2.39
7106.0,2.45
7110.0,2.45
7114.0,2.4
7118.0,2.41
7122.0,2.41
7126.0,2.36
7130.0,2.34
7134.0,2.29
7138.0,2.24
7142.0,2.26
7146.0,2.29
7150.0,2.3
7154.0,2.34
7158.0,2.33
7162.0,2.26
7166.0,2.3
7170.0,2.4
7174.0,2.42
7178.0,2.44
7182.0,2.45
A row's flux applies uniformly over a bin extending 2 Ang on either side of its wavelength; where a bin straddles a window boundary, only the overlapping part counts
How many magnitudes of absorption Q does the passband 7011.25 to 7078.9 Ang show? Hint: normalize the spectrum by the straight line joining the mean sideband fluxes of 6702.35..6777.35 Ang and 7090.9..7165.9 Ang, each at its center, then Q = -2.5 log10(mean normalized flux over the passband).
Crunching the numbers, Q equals 0.08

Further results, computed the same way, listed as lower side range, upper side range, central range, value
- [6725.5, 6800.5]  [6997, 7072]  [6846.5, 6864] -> -0.02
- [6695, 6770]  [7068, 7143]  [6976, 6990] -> -0.01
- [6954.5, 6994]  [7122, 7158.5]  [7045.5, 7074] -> 0.14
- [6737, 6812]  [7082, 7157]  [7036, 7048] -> 0.06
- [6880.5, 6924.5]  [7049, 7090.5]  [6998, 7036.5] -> -0.04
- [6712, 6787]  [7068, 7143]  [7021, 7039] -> 0.01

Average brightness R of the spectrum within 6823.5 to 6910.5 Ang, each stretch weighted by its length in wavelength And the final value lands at 2.28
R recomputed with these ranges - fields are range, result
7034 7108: 2.17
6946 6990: 2.35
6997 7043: 2.25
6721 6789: 2.17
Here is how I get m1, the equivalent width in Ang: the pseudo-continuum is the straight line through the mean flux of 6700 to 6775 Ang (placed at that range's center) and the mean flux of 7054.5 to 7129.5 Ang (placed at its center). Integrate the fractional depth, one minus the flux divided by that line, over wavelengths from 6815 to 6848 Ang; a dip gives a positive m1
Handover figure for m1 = 1.1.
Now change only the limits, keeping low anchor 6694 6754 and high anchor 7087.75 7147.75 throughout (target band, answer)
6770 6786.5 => 1.0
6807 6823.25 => 0.5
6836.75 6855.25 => 0.6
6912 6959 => -1.3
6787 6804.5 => 0.7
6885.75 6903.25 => -1.3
